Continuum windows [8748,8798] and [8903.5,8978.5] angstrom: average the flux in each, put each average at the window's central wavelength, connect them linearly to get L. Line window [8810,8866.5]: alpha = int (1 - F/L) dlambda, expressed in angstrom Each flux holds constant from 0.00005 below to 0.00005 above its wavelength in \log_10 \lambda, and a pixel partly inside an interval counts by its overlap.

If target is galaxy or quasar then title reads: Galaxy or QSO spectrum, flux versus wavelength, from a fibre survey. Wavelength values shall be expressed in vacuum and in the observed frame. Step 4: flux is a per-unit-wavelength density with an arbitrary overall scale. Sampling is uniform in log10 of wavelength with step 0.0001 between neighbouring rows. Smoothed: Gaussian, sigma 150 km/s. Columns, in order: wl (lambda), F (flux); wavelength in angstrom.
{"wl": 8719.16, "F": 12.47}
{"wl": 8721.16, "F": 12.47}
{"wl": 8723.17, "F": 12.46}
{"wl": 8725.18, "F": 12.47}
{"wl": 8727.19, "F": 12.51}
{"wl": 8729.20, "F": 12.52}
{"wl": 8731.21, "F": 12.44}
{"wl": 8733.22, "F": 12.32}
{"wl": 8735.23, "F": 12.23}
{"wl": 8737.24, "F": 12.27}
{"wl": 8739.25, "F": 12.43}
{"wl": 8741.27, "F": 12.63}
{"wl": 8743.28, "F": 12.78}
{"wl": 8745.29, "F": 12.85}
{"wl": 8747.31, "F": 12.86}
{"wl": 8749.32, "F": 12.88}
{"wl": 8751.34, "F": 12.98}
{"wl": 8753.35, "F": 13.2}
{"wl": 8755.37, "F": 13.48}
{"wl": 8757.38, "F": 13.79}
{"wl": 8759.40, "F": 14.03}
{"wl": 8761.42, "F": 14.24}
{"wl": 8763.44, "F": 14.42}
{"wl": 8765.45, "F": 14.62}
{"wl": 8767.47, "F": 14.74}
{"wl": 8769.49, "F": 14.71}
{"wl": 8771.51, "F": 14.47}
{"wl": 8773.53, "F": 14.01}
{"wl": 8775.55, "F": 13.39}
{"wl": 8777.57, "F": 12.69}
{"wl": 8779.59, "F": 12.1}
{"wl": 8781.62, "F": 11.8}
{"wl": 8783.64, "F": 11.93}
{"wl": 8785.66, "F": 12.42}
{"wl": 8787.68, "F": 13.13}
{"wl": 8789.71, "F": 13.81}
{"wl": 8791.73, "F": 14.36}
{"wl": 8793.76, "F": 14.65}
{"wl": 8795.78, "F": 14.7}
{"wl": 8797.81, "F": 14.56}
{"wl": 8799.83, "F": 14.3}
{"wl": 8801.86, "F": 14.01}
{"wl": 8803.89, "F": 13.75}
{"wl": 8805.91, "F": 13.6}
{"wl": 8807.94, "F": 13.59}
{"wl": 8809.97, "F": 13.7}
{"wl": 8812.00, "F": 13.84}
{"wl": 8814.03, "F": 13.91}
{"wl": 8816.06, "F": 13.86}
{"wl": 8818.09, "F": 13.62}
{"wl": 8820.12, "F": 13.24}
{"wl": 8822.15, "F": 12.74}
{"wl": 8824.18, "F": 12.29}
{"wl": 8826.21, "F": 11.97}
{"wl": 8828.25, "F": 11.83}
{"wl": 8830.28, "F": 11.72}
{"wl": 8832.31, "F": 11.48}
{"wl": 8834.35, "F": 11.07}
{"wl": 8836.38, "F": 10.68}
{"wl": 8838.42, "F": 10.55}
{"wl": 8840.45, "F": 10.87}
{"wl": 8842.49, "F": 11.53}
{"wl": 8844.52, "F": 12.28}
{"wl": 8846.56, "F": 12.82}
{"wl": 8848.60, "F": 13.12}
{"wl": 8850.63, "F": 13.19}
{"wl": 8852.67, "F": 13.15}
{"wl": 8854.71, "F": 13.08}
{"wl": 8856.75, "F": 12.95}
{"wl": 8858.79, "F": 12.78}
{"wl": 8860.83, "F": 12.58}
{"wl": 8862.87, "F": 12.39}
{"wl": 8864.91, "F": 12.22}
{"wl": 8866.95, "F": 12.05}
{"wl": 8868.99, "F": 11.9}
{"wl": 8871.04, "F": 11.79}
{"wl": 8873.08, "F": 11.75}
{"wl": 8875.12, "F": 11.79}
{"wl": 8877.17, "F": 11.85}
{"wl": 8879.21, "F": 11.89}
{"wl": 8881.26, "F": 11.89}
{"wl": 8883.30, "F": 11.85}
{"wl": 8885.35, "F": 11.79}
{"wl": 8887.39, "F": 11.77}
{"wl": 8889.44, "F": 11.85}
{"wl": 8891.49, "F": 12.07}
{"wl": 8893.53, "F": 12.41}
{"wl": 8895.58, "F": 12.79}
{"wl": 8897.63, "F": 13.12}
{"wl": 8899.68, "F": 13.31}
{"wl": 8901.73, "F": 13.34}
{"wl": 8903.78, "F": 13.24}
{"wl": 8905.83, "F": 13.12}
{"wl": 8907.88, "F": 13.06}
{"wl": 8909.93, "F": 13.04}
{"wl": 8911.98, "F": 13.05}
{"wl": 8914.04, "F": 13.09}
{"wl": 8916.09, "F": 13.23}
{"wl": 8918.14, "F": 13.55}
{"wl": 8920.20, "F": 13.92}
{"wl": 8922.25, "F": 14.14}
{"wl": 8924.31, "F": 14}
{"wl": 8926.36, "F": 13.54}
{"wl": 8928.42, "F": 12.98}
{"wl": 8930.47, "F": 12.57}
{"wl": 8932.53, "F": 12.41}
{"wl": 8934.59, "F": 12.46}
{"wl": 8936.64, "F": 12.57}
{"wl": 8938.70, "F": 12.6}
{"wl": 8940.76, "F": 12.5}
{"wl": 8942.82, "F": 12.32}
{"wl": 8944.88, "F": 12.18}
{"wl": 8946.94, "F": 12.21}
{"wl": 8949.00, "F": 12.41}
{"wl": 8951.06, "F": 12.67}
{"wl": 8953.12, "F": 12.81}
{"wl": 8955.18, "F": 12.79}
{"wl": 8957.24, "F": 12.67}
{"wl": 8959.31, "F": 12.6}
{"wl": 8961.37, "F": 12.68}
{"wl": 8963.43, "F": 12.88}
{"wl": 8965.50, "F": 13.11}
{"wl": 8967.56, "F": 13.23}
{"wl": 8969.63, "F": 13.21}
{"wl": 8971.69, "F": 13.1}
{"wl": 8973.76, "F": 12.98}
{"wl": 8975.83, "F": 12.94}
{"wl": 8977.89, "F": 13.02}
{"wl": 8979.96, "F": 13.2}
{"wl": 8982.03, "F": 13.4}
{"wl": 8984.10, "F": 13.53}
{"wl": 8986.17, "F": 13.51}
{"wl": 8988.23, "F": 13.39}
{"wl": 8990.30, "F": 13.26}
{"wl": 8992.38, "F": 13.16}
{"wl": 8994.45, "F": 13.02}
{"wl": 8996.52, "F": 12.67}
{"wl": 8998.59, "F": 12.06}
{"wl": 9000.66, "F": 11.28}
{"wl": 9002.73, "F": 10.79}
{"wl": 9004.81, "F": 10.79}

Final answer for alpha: 3.8 angstrom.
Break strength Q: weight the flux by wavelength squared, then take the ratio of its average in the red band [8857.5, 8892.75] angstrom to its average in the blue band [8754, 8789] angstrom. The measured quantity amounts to 0.91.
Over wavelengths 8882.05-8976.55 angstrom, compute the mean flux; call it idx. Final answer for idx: 12.8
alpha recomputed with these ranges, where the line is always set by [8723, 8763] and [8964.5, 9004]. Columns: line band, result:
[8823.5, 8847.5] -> 2.44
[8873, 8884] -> 0.89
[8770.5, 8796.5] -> -0.88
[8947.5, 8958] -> 0.19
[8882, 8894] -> 0.88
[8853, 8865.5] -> 0.17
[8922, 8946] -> 0.13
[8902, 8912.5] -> -0.20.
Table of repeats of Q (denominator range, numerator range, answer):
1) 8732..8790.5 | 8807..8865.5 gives 0.96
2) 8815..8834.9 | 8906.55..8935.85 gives 1.09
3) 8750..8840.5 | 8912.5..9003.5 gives 1.01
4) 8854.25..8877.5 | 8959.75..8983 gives 1.09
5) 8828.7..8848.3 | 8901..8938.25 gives 1.16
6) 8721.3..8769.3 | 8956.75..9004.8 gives 1.03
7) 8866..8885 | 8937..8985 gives 1.10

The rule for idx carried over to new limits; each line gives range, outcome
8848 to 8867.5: 12.8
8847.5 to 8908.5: 12.5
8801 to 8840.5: 12.7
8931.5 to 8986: 12.8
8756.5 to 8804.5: 13.8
